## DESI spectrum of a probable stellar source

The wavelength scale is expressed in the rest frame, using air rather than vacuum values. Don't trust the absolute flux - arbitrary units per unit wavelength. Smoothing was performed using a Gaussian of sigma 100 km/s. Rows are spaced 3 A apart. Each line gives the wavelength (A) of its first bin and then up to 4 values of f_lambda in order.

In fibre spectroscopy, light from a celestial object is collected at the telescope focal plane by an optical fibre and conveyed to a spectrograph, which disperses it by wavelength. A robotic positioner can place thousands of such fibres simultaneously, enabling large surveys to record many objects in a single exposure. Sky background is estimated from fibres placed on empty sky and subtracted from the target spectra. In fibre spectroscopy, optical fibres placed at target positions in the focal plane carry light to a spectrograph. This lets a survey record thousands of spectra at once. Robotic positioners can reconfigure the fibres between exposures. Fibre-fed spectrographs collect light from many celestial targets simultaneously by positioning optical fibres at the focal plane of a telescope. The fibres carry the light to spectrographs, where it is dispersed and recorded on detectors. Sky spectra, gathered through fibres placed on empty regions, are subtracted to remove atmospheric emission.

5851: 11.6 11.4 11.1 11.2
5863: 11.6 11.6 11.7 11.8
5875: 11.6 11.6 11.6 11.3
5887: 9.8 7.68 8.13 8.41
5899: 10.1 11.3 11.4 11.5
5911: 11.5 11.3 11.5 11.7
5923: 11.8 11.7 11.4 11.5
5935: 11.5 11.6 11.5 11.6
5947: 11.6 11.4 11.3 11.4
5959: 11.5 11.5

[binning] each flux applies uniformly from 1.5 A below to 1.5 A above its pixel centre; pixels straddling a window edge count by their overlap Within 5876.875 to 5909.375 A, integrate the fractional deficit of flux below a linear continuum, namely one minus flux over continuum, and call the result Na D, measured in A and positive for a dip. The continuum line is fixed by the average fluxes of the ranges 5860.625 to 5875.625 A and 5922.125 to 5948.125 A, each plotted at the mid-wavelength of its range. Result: 3.9 A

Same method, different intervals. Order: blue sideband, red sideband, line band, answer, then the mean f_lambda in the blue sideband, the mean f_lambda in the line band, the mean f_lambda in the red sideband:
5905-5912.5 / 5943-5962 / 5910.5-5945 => -0.2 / 11.5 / 11.6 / 11.5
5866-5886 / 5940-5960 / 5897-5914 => 0.6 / 11.6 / 11.1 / 11.5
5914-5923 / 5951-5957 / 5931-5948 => -0.2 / 11.6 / 11.5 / 11.4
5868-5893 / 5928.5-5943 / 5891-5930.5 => 1.0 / 10.7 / 10.9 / 11.5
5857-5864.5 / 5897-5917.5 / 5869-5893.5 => 1.4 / 11.3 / 10.6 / 11.1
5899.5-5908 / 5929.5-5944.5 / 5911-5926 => -0.3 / 11.2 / 11.6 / 11.5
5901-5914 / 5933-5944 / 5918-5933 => -0.2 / 11.4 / 11.6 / 11.5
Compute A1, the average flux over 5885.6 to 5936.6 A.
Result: 10.7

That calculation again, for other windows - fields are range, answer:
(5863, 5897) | 10.6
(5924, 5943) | 11.5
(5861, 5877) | 11.6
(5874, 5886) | 11.5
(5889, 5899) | 8.4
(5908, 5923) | 11.5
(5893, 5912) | 10.5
